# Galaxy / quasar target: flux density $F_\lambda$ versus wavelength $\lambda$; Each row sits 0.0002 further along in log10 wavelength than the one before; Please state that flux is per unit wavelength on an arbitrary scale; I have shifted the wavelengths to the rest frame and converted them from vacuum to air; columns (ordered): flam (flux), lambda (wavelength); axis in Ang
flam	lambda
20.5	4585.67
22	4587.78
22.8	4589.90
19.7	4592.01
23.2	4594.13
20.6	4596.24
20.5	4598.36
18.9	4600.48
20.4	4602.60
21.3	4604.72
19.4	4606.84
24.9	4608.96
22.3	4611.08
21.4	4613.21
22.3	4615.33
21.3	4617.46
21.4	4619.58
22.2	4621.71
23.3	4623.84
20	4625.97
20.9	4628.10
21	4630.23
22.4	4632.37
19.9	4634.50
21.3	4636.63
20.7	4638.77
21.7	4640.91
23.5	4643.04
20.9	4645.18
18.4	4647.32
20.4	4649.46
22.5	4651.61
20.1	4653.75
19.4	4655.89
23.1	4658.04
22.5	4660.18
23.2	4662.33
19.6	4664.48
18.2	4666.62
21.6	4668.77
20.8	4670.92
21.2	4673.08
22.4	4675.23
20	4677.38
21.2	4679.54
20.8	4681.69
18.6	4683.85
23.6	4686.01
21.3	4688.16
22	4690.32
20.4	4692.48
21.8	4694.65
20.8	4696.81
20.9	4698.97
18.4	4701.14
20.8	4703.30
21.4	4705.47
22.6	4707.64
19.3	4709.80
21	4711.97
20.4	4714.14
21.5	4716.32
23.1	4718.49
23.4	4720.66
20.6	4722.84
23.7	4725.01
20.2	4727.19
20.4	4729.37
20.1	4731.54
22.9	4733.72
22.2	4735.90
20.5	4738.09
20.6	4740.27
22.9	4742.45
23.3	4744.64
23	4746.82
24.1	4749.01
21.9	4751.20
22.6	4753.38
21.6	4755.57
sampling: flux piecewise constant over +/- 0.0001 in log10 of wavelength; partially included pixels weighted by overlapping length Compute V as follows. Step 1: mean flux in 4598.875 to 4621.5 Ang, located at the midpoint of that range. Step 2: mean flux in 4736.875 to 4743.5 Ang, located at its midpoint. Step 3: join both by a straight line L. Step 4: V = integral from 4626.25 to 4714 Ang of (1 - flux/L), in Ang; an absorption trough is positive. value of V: 1.5 Ang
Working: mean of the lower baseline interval 21.4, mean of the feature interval 21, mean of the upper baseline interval 21.3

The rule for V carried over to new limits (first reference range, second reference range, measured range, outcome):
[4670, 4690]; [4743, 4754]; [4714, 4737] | 0.65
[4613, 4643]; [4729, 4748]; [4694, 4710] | 0.68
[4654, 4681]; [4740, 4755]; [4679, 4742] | 2.13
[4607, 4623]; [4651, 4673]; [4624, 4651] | 0.73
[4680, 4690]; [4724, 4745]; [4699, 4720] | 0.39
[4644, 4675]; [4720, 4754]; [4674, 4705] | 0.56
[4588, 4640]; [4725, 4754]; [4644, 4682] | 1.18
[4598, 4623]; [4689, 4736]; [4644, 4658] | 0.54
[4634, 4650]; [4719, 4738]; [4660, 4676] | 0.03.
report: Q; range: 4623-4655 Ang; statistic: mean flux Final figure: 21.1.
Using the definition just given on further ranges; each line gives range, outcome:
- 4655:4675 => 21.1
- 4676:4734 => 21.1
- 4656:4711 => 21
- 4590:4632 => 21.4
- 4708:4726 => 21.7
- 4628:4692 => 21.1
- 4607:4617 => 22.3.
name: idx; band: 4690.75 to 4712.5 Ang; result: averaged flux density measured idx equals 20.8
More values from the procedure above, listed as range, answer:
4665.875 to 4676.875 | 20.9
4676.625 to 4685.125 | 20.2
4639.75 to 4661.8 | 21.3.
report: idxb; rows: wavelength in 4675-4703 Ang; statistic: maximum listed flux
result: 23.6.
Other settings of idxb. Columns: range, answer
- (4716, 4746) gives 23.7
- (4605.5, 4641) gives 24.9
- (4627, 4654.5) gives 23.5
